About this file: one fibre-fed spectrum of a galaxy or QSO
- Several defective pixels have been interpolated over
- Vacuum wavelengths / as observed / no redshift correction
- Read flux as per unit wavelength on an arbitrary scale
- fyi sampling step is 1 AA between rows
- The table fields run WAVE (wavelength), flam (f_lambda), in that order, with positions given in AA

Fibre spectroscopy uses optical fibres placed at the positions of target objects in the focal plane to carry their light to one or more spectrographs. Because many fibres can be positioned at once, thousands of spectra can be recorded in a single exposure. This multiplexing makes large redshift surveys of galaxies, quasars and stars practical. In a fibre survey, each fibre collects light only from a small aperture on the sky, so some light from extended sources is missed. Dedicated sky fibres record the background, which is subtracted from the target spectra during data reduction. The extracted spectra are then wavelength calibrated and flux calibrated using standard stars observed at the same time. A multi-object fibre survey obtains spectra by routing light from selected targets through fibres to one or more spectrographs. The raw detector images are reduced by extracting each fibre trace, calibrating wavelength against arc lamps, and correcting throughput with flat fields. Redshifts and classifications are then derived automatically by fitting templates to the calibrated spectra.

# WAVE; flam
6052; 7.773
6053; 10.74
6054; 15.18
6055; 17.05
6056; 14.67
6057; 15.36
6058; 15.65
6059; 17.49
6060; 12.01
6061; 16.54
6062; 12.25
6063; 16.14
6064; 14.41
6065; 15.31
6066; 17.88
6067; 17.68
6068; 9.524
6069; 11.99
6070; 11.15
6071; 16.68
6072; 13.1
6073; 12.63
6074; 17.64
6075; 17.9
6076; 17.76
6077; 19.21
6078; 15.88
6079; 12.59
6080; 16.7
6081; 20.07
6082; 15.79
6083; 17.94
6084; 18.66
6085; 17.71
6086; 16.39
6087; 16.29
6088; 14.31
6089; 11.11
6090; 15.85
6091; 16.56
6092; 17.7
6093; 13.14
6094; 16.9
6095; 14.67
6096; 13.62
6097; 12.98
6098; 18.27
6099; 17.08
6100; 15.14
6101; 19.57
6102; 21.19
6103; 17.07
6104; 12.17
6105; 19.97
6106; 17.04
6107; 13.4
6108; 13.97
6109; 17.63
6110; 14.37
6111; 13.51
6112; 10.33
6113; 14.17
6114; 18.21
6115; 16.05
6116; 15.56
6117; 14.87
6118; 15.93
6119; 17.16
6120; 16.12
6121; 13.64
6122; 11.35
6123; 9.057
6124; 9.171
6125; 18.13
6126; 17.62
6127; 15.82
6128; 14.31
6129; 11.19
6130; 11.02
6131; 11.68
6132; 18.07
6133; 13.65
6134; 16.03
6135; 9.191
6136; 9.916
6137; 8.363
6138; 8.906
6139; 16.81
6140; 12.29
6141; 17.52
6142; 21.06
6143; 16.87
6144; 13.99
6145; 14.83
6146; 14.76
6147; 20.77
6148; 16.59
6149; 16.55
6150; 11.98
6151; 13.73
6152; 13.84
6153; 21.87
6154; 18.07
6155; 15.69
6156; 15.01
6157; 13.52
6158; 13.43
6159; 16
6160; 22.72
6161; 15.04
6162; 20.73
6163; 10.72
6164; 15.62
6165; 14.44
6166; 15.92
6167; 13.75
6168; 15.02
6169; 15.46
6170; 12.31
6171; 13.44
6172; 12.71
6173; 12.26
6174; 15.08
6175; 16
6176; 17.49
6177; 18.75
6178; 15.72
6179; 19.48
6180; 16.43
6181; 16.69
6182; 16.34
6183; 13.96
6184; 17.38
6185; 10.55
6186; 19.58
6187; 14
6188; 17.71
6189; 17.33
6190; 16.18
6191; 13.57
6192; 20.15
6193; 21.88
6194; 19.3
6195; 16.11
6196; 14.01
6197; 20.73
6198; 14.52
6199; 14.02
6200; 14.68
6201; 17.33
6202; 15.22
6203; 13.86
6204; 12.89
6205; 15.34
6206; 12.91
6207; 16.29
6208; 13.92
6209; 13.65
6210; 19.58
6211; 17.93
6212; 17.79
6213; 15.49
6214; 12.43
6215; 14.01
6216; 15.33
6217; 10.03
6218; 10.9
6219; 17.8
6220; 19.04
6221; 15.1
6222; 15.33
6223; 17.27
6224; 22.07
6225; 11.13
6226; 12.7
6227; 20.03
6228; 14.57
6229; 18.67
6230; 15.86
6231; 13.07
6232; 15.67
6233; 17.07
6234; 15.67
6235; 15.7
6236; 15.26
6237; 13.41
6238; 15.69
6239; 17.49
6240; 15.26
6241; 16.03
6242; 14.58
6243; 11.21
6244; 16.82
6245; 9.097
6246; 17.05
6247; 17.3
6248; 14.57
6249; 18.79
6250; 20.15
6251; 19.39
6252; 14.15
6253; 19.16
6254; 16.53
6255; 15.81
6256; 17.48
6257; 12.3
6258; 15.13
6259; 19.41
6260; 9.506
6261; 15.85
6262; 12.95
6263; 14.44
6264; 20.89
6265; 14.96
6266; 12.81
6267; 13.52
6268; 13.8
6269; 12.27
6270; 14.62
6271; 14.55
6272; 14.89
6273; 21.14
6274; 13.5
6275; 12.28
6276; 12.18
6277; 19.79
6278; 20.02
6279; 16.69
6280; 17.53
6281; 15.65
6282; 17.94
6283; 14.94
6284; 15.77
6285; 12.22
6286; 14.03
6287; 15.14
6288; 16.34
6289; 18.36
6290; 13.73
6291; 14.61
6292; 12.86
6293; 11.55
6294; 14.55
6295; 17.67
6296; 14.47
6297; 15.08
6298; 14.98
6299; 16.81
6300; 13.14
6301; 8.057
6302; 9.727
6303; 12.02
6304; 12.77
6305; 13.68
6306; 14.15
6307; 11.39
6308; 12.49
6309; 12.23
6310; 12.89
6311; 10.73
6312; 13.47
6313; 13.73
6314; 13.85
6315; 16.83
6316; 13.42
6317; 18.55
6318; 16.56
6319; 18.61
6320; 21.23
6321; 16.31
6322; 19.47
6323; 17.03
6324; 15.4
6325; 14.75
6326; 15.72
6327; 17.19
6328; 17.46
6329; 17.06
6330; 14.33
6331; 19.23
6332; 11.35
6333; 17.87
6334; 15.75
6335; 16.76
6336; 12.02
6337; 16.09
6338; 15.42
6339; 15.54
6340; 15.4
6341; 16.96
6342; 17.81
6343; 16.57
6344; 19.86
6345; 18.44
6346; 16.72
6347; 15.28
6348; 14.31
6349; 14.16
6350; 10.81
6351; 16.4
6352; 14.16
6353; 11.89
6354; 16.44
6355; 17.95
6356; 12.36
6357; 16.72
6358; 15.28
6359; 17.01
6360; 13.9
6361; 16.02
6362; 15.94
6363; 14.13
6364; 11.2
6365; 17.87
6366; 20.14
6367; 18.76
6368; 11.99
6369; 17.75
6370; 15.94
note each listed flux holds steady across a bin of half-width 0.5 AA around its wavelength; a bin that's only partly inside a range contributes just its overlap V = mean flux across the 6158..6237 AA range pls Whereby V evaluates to 15.7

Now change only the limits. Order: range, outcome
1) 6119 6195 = 15.2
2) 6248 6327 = 15.2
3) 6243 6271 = 15.4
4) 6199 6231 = 15.4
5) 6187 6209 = 16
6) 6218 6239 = 16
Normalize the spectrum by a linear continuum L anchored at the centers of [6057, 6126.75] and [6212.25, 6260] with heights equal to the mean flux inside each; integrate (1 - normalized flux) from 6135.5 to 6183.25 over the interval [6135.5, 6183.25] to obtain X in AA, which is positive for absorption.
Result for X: 0.4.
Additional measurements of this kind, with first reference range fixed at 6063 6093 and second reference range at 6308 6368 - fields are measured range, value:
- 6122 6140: 3.30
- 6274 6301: 0.93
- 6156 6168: 0.09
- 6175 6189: -0.70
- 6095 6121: -0.08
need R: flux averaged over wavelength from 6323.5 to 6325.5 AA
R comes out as 15.1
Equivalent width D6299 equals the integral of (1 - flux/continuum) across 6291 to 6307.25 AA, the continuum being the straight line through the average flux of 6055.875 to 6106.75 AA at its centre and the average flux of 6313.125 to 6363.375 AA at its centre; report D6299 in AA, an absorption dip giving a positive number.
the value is 2.6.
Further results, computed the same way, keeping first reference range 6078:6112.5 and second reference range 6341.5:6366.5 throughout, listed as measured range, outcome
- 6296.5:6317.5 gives 3.16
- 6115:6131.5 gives 1.95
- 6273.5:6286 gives 0.06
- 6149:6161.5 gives -0.09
